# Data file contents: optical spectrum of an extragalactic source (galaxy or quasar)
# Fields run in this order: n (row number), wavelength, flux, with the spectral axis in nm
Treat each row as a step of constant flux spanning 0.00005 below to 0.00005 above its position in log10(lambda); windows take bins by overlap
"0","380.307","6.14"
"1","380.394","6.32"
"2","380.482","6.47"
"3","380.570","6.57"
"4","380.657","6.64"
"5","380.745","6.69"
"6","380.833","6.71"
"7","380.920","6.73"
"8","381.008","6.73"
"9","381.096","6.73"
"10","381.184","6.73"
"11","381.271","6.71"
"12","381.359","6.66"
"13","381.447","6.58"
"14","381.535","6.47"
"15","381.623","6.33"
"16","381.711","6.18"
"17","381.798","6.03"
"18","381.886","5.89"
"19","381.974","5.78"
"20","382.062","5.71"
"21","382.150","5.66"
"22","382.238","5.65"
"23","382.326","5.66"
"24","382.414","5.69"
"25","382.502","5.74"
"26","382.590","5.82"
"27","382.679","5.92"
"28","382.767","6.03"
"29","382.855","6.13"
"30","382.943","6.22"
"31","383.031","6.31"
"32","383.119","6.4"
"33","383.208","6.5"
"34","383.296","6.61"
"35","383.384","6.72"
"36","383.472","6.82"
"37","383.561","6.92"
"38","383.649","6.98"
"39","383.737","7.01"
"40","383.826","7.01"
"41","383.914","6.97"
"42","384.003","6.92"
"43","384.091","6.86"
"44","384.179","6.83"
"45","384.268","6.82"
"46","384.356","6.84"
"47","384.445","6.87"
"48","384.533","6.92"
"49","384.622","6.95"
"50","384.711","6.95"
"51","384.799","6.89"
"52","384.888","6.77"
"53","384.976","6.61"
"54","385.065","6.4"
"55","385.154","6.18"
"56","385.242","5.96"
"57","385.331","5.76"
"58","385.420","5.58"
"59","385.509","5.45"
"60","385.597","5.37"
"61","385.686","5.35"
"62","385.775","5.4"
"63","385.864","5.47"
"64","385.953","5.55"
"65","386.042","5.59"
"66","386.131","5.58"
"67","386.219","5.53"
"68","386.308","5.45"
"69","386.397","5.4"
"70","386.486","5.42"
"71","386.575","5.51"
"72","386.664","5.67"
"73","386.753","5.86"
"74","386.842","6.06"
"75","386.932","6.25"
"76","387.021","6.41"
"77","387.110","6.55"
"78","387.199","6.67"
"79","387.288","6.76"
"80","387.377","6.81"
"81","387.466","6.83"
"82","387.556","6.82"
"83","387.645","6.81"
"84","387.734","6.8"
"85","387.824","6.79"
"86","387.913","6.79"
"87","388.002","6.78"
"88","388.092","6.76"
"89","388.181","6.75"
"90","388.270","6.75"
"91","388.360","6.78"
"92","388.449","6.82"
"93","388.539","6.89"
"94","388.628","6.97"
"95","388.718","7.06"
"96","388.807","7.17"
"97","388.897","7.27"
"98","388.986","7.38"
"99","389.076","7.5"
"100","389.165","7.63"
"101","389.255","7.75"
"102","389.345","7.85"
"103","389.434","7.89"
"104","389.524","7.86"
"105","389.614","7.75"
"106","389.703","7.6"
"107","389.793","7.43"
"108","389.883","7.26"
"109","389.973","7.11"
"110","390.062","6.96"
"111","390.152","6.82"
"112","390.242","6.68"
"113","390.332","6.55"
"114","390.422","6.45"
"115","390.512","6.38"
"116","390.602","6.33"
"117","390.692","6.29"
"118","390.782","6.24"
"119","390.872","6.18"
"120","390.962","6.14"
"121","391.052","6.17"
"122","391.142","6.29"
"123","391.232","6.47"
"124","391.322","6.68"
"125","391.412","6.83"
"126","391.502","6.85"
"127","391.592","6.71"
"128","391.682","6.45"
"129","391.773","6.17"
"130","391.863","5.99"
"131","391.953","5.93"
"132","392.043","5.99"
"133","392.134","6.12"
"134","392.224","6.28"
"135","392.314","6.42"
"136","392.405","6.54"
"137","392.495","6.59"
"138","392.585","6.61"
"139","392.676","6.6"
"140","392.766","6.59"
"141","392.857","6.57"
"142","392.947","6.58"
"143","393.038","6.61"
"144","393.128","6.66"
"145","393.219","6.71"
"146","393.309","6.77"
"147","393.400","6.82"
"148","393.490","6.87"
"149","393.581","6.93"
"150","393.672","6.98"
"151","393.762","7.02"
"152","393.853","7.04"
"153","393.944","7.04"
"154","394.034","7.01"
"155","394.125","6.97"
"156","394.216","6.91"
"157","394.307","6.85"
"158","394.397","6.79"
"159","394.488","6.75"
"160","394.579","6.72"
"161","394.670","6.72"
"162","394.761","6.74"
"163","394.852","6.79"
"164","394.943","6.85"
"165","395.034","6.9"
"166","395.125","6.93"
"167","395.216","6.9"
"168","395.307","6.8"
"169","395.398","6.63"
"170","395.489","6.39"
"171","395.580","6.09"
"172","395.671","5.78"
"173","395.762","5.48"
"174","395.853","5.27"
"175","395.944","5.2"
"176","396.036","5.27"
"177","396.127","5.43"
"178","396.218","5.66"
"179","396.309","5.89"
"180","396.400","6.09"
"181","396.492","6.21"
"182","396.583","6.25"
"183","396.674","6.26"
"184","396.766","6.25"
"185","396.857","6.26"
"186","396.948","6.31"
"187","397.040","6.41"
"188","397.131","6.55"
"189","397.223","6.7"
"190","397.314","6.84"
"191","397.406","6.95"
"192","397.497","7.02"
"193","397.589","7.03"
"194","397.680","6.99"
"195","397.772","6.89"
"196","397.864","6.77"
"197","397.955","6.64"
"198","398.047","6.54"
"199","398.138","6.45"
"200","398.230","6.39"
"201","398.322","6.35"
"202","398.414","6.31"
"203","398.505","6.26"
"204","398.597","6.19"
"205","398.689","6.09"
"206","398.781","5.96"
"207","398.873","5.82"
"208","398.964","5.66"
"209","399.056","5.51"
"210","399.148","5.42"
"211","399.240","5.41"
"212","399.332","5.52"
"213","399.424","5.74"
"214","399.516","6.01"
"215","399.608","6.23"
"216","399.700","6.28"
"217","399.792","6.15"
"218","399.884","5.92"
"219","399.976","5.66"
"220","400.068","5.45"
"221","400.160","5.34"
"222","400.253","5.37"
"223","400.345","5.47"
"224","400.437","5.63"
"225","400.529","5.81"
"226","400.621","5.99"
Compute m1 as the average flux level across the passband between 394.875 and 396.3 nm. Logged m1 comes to 6.11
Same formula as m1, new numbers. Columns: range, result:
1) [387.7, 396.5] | 6.67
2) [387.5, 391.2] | 6.94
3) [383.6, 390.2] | 6.62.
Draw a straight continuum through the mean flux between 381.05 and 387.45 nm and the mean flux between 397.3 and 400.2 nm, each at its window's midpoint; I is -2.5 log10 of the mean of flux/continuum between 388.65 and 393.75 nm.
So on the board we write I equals -0.095 mag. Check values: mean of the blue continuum 6.24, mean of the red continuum 6.17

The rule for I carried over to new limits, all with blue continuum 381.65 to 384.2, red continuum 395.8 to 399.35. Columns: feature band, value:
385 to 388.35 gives 0.03 mag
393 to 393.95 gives -0.11 mag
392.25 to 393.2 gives -0.06 mag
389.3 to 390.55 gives -0.15 mag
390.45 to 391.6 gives -0.03 mag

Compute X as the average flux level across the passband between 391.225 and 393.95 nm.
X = 6.59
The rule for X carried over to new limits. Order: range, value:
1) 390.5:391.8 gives 6.42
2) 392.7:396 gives 6.62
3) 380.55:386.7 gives 6.25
